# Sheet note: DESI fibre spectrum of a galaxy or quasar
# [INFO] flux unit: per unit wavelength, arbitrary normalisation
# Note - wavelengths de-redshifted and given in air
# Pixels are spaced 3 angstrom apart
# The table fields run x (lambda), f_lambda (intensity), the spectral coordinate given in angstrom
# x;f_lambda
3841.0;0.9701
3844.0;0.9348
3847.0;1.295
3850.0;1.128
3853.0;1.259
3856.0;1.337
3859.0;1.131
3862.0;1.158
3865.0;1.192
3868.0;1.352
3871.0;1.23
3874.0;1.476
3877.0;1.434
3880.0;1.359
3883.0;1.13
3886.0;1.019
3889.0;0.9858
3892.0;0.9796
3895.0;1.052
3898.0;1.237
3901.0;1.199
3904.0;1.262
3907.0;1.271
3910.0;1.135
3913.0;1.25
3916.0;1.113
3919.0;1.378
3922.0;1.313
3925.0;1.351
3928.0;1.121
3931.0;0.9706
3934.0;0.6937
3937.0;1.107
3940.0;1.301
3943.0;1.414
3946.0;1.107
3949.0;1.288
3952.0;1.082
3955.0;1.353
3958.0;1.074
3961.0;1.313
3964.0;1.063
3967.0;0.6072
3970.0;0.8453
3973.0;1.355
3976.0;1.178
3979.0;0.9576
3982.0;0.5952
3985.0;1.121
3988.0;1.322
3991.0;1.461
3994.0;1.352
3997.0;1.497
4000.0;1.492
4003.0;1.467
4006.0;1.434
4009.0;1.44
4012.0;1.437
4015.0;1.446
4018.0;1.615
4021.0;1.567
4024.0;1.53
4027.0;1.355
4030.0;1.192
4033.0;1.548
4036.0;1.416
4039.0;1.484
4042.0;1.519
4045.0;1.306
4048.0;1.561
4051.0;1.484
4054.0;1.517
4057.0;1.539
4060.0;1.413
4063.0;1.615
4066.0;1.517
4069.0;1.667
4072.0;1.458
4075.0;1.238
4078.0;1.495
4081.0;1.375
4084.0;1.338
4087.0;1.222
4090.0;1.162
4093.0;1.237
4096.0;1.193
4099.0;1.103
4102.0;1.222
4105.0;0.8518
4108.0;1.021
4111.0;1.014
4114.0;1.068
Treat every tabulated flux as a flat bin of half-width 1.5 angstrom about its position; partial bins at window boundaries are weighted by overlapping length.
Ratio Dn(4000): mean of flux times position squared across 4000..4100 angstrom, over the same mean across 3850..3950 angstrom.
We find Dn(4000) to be 1.3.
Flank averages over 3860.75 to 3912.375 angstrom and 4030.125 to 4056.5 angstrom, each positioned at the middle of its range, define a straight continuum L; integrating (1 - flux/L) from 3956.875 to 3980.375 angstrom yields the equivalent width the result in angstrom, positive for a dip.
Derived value 5.1 angstrom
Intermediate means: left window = 1.21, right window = 1.47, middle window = 1.05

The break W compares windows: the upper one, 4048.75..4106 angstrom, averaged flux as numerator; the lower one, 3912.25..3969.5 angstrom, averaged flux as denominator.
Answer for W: 1.18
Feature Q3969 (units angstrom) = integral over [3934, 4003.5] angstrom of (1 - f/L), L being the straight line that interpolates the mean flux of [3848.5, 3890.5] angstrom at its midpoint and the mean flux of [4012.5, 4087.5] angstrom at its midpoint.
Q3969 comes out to 9.3 angstrom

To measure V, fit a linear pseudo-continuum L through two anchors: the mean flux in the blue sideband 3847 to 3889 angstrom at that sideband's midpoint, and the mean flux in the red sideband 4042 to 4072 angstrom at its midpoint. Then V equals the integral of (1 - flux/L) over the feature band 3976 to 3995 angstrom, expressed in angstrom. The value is 3.7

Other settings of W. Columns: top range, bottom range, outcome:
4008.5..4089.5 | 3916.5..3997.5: 1.26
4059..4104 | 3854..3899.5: 1.12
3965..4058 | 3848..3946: 1.12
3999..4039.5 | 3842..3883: 1.17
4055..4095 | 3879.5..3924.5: 1.19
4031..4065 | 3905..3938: 1.29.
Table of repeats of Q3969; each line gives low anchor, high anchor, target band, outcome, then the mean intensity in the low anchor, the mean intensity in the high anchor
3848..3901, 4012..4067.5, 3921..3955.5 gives 3.7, 1.2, 1.48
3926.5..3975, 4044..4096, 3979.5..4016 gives -2.8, 1.11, 1.41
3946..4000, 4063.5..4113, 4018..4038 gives -4.1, 1.15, 1.26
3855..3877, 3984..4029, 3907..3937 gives 4.2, 1.28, 1.44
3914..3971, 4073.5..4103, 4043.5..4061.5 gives -3.5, 1.13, 1.26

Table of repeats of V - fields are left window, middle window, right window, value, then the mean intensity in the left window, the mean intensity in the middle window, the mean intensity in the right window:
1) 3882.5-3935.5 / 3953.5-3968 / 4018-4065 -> 1.9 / 1.14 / 1.1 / 1.47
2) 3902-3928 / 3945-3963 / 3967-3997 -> -0.4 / 1.25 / 1.2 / 1.12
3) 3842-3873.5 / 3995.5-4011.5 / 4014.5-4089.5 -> -0.8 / 1.21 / 1.46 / 1.45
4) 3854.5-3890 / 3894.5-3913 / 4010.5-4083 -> 1.1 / 1.24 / 1.2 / 1.47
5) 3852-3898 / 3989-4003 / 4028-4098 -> -1.1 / 1.21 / 1.45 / 1.41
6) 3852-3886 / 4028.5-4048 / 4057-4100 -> -1.1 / 1.27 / 1.42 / 1.37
